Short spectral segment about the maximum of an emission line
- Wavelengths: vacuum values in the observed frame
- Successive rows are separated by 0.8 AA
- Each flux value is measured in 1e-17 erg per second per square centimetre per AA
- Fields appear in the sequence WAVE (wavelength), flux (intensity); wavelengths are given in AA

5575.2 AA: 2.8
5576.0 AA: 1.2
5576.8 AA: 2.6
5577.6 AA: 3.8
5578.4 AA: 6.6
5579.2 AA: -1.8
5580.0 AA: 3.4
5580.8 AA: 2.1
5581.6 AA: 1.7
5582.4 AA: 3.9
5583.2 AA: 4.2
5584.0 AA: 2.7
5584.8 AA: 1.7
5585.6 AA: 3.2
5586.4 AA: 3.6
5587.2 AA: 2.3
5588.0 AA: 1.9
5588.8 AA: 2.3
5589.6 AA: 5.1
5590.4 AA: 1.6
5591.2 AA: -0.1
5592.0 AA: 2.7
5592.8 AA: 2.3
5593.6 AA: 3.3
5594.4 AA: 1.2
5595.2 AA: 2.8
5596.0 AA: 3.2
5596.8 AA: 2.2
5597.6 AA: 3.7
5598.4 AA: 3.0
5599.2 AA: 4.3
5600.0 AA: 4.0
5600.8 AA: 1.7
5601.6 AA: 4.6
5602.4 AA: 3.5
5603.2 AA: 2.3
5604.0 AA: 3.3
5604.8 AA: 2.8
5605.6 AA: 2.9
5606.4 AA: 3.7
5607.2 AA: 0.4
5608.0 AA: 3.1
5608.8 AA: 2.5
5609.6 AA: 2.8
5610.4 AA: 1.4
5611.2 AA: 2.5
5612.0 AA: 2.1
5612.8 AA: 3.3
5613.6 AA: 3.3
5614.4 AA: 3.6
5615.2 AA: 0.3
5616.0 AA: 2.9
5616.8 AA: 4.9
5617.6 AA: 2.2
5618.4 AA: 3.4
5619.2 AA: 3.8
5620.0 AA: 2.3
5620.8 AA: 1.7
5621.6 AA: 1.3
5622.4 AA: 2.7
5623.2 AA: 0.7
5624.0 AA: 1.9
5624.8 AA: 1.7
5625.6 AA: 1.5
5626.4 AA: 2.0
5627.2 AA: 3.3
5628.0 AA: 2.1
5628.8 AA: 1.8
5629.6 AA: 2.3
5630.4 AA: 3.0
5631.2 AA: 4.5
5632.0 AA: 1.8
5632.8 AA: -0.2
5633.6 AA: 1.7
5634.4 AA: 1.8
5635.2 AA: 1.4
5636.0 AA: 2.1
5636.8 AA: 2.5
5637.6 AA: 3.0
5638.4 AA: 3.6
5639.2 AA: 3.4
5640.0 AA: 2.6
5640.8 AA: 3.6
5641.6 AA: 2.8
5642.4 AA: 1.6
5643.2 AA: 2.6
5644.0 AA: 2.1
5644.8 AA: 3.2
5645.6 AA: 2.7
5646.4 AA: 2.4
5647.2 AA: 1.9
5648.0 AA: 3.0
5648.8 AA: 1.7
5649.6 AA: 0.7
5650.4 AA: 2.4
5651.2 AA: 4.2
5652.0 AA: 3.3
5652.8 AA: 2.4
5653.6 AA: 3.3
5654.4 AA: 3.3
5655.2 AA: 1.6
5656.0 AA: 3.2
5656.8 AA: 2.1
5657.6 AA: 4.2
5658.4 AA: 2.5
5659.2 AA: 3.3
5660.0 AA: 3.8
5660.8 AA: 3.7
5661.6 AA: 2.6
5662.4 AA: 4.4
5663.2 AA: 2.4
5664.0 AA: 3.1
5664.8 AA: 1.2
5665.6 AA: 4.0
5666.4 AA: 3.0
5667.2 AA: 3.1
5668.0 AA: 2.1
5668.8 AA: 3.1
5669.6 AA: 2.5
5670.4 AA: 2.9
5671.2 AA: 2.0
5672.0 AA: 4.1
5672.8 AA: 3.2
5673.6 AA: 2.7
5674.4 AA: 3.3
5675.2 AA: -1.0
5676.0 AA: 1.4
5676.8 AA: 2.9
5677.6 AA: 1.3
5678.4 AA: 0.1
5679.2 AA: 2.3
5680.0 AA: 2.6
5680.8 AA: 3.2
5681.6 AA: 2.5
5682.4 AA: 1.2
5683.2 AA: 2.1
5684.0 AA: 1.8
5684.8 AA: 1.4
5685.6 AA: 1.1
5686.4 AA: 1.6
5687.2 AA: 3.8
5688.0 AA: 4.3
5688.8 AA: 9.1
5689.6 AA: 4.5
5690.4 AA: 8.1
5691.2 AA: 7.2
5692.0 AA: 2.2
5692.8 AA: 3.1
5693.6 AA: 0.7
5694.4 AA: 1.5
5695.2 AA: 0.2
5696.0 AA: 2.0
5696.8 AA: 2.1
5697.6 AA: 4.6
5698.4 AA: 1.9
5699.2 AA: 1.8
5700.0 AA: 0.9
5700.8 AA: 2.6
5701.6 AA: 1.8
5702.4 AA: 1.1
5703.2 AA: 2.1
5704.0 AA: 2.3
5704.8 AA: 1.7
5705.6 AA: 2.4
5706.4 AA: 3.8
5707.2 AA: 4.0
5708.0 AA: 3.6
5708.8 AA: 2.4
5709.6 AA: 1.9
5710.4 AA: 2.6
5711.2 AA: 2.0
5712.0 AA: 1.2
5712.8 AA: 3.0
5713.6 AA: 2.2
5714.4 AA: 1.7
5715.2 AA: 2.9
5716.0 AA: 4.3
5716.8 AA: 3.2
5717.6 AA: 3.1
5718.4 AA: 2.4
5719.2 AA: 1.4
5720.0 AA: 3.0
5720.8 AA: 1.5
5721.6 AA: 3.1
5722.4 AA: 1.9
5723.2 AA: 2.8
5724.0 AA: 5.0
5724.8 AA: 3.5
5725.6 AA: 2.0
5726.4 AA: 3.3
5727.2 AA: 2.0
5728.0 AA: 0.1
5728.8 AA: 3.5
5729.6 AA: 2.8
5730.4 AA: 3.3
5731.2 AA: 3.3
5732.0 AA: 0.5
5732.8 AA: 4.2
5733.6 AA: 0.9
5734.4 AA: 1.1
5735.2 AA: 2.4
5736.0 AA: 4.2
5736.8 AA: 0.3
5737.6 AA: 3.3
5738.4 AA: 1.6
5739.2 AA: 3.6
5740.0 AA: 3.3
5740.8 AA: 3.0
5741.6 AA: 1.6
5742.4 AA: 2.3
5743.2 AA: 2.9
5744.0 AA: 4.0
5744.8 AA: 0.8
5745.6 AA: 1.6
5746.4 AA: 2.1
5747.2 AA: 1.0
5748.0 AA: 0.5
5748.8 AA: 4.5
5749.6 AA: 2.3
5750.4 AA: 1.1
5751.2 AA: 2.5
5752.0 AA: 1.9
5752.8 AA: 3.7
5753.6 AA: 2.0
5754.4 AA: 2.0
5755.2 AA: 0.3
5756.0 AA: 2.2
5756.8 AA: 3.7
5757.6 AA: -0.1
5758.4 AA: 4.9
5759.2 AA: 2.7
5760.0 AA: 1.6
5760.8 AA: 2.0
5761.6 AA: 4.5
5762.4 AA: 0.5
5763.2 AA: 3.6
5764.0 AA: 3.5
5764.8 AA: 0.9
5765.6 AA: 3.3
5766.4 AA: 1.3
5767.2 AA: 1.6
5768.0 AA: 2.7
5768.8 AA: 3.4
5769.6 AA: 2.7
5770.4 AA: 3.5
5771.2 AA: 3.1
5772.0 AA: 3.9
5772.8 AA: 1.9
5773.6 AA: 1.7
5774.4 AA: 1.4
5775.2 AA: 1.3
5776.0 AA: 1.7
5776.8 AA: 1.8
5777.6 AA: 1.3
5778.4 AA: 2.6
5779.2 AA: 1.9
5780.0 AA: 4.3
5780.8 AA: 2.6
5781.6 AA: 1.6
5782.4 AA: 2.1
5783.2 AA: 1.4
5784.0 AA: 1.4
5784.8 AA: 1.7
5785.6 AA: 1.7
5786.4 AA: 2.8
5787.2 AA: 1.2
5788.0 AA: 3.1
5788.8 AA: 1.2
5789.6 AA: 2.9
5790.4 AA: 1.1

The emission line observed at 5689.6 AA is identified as H-beta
